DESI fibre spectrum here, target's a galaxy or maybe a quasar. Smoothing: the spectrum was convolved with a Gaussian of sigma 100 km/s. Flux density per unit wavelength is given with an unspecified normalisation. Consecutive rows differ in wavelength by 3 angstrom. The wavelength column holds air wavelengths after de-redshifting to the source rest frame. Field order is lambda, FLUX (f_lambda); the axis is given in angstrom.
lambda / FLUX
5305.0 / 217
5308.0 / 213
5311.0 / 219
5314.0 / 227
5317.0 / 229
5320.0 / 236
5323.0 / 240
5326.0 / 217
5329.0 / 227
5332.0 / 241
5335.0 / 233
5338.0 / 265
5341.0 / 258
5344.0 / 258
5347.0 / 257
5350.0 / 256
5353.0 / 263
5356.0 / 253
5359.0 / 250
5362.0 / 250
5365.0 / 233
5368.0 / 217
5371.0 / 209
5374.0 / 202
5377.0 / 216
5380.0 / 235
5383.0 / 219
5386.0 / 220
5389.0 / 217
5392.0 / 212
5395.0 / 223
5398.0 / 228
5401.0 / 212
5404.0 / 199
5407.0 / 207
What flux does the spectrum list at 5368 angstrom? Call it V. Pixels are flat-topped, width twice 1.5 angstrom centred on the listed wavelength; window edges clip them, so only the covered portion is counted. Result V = 217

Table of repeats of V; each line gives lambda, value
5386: 220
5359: 250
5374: 202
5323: 240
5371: 209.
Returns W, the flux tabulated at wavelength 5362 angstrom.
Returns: 250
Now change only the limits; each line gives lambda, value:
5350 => 256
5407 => 207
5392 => 212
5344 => 258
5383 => 219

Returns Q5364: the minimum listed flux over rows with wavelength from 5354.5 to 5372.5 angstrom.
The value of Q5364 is 209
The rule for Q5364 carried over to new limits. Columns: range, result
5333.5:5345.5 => 233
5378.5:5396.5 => 212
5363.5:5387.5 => 202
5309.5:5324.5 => 219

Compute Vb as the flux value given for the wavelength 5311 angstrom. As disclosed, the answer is 219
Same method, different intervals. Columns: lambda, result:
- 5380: 235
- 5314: 227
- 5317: 229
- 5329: 227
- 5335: 233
